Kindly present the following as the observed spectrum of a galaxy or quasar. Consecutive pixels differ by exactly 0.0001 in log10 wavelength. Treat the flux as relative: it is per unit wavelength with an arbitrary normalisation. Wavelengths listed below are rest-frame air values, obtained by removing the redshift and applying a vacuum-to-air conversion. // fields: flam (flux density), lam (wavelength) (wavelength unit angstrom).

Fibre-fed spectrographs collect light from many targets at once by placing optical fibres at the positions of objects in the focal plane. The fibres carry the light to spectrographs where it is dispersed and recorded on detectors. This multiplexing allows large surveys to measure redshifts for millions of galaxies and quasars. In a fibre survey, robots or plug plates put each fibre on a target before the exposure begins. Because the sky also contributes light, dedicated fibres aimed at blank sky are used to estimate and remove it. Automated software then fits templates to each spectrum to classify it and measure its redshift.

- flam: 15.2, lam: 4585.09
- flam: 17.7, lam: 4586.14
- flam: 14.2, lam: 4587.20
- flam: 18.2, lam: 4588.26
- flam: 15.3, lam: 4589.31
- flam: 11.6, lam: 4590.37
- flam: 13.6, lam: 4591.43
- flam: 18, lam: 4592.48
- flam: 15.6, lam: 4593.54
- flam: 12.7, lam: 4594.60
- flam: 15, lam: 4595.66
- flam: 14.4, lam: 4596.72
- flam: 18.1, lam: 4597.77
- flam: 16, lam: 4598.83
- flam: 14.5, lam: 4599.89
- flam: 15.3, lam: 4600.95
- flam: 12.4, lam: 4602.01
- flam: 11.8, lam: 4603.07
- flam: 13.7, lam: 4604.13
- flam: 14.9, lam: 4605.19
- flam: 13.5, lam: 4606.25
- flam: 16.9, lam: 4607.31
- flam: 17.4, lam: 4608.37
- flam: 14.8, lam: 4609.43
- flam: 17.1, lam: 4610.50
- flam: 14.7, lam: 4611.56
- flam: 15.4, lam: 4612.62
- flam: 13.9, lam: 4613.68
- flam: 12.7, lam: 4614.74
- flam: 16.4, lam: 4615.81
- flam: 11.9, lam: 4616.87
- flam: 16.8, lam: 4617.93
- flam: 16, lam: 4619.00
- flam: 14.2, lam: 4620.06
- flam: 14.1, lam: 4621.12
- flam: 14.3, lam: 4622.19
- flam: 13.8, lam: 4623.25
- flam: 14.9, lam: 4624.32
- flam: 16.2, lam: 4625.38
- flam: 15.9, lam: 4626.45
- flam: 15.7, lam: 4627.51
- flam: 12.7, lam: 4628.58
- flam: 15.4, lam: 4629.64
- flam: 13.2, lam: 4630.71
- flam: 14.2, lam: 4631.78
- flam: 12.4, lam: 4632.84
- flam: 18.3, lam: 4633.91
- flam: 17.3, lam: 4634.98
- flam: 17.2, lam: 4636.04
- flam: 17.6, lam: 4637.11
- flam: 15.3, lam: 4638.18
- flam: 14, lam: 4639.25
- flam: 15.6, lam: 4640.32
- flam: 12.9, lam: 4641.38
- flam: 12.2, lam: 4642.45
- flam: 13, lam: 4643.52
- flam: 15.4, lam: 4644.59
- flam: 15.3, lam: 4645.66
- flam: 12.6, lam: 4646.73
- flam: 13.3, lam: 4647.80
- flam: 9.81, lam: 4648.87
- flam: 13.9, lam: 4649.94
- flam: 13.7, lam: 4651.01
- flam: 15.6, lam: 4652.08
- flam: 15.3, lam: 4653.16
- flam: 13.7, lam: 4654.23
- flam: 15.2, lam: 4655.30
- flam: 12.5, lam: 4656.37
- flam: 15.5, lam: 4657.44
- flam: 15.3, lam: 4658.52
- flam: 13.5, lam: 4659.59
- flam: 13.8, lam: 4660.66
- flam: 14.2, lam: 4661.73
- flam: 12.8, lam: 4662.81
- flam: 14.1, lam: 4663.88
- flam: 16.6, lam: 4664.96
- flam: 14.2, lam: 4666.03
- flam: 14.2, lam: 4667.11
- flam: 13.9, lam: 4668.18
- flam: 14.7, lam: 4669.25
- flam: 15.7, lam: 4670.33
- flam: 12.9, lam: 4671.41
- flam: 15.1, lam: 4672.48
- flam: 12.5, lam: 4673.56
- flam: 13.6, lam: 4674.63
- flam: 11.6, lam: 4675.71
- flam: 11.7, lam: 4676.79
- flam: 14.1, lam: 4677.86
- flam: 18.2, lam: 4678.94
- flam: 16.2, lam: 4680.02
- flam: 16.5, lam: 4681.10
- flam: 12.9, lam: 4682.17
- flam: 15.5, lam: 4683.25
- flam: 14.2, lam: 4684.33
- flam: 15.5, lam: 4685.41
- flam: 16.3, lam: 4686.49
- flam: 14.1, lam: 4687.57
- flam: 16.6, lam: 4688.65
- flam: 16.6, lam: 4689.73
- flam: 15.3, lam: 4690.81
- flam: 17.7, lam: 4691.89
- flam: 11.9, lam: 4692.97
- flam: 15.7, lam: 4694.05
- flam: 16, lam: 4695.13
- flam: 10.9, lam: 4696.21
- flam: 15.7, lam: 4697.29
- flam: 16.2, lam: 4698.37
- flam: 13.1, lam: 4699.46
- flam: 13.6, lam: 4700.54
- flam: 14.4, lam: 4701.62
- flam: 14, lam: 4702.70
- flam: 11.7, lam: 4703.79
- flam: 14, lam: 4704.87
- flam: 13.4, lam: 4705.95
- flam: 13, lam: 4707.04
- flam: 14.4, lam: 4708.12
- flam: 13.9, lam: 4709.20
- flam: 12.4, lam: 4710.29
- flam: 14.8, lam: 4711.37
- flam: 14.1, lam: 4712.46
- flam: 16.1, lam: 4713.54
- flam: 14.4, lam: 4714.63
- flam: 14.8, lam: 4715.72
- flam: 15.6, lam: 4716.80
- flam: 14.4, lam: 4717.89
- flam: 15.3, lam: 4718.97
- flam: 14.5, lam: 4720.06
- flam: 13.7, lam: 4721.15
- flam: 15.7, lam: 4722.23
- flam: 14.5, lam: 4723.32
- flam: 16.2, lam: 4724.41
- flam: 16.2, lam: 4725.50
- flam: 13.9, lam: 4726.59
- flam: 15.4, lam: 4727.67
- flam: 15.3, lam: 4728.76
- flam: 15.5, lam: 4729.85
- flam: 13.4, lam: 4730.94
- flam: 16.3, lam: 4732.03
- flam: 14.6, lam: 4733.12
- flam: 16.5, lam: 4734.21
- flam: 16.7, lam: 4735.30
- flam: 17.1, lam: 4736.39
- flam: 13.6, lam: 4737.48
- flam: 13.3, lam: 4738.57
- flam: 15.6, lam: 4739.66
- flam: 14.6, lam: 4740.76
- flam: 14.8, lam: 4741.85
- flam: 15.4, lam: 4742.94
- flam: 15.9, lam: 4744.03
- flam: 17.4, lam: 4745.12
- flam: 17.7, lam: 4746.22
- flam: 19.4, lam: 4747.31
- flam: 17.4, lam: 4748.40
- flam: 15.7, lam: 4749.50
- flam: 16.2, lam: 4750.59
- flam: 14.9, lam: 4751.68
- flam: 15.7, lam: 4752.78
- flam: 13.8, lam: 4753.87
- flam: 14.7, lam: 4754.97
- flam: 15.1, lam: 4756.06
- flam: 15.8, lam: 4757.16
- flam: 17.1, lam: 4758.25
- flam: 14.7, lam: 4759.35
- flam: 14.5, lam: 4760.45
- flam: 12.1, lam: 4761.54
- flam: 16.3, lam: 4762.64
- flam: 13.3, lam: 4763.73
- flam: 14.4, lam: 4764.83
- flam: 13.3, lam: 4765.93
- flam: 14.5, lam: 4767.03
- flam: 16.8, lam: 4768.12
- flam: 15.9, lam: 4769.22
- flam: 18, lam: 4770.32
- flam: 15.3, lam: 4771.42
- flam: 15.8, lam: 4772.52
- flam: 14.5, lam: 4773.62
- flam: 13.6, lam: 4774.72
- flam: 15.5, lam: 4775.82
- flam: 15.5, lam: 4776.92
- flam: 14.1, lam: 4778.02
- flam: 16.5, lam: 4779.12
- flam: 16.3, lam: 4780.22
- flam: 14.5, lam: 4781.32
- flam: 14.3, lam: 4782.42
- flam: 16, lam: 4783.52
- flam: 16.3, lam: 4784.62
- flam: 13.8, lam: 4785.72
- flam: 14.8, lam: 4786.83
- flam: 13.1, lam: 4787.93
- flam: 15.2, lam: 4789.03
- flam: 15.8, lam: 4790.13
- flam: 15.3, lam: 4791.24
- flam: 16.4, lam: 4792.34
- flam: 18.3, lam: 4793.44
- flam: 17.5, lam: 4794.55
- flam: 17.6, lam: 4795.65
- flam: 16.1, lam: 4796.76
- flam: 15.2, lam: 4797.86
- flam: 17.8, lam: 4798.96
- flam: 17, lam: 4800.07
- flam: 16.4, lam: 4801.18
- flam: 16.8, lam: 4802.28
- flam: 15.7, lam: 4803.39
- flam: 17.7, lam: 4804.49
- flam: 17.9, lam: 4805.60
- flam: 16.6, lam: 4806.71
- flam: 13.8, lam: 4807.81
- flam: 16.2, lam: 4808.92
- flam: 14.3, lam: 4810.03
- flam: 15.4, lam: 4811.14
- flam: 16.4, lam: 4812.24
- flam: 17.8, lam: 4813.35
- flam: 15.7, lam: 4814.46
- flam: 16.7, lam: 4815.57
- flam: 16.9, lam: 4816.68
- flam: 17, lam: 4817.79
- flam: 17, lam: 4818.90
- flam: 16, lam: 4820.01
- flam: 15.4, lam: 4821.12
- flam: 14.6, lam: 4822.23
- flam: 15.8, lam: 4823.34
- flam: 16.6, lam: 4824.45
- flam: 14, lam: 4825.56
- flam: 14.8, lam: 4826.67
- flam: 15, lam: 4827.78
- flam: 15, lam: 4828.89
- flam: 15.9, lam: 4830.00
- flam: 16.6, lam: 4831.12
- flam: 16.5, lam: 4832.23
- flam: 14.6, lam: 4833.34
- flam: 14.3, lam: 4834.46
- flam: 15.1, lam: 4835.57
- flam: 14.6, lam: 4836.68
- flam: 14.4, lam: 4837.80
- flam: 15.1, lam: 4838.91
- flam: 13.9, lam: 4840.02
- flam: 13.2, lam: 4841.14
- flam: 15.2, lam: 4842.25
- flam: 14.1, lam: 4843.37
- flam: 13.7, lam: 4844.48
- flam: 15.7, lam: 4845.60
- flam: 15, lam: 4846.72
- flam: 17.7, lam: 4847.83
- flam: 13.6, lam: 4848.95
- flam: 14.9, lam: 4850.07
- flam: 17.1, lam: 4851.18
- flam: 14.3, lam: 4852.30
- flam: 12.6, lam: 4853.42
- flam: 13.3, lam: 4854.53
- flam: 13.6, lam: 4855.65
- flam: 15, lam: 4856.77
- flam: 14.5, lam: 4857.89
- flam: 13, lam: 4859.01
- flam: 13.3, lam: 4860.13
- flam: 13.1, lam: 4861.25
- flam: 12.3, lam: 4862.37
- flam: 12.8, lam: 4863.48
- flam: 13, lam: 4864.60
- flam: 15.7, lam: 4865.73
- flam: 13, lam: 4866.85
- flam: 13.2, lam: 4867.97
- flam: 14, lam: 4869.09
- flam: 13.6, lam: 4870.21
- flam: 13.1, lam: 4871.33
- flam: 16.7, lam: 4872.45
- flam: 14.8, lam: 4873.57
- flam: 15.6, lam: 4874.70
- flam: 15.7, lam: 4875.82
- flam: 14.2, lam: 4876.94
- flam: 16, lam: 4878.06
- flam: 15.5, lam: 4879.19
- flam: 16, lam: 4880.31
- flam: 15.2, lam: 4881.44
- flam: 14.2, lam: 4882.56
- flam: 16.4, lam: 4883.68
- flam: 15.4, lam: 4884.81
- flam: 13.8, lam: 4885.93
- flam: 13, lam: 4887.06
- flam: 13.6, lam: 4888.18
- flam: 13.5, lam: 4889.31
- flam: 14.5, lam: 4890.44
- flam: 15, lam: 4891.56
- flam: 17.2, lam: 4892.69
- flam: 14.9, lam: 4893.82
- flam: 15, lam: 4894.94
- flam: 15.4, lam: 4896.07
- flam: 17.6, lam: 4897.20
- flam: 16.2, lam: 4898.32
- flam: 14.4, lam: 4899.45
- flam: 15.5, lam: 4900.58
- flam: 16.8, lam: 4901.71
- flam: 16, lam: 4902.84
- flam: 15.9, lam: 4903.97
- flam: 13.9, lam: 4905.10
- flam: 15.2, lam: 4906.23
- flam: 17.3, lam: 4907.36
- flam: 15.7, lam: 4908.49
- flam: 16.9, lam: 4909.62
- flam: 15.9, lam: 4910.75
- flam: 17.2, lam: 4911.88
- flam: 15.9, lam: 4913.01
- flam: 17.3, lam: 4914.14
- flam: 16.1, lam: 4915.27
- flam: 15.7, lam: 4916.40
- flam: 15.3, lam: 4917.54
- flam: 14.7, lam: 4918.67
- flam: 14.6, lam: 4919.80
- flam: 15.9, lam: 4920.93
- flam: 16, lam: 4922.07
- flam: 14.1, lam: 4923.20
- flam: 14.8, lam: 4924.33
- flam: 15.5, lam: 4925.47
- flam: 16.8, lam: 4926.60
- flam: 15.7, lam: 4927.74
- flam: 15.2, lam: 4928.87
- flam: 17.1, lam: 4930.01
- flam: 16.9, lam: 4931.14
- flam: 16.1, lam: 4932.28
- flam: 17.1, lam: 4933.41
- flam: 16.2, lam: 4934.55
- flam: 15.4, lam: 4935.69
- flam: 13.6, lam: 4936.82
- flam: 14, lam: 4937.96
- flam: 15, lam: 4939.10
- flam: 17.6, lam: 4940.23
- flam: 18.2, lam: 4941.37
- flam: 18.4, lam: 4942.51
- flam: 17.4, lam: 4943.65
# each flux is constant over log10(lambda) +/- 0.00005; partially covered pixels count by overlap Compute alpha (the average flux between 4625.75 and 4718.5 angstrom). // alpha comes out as 14.5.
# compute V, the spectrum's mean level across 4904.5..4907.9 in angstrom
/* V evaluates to 15.5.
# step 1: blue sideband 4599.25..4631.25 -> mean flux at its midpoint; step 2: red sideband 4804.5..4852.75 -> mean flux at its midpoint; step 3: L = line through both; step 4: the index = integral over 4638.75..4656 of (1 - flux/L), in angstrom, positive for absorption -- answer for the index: 1.1 angstrom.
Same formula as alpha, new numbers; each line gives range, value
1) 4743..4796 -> 15.5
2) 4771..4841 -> 15.7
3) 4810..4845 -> 15.4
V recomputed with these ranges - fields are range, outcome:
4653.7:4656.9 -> 13.8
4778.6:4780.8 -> 16.4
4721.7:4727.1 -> 15.3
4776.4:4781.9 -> 15.4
